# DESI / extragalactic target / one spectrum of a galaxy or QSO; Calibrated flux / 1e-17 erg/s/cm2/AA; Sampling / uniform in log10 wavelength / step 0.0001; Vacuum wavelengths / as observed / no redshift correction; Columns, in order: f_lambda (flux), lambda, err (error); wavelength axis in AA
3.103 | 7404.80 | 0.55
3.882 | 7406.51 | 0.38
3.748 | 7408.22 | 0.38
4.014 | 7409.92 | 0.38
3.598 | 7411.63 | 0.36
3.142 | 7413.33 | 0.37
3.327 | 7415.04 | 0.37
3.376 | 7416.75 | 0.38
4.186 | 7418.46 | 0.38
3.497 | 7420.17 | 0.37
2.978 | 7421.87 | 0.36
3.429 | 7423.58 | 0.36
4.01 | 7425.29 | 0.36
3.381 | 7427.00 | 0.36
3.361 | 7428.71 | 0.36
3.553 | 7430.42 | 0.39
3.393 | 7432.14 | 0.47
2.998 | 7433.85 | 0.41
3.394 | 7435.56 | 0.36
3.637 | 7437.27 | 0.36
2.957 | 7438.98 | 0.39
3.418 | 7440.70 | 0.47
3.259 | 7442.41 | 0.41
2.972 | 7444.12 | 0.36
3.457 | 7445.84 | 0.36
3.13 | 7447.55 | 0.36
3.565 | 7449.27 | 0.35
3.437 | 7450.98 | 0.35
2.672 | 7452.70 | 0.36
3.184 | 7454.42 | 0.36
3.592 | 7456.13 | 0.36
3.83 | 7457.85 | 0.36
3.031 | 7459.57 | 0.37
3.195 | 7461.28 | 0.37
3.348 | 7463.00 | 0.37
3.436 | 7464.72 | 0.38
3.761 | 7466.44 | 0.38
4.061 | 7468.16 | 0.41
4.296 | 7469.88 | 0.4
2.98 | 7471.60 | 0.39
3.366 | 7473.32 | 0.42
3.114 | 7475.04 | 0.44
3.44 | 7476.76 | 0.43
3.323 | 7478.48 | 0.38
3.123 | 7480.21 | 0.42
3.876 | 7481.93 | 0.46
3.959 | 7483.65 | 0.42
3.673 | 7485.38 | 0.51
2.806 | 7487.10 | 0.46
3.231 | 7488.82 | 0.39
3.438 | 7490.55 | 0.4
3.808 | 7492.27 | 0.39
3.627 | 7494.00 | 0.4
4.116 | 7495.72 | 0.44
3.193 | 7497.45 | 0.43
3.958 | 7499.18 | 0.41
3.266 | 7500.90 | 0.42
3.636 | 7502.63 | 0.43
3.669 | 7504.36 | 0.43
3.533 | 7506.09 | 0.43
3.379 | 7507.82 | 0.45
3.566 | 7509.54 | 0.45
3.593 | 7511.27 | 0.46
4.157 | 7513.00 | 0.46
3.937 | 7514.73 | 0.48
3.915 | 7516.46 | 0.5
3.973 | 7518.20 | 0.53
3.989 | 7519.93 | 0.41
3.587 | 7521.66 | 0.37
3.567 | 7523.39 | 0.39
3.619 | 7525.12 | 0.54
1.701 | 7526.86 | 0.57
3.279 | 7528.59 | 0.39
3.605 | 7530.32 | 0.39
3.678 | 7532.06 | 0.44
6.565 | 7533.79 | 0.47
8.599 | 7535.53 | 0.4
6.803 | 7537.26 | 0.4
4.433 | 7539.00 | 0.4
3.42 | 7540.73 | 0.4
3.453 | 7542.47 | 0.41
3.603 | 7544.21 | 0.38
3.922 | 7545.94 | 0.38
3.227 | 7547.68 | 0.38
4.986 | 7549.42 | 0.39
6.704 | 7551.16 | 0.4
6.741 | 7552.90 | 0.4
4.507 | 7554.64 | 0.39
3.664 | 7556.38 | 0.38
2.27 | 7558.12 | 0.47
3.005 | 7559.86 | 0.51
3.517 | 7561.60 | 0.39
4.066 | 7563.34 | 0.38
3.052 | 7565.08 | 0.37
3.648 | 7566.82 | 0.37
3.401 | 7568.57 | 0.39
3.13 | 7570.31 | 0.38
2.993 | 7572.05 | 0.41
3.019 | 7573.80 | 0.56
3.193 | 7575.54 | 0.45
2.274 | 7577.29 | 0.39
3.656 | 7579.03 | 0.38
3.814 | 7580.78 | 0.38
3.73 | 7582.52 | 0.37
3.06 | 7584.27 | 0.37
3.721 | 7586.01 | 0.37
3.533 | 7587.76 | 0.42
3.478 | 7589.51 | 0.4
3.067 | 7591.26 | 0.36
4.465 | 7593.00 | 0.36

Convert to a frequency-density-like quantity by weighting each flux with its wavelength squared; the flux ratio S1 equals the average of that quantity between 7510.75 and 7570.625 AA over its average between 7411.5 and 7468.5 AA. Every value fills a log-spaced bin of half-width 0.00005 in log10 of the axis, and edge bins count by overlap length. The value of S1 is 1.2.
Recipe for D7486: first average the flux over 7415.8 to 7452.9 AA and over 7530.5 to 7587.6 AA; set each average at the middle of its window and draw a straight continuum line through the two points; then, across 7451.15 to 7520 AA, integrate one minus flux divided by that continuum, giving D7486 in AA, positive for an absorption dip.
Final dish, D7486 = 2.0 AA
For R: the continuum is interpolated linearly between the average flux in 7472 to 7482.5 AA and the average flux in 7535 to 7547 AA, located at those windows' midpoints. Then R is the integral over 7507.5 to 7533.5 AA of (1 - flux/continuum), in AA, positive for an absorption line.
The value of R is 3.97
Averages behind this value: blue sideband 3.34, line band 3.64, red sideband 4.76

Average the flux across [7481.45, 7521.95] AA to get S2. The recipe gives 3.66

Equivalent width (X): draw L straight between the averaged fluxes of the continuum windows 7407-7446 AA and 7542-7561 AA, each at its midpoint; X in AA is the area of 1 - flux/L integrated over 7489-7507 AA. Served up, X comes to 1.2 AA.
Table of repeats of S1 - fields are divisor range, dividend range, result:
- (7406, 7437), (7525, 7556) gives 1.36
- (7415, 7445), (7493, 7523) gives 1.12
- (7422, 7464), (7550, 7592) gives 1.13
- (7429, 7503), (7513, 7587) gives 1.17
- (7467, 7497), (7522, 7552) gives 1.26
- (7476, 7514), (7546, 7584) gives 1.07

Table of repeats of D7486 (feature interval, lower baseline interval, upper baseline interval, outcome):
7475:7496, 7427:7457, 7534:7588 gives 0.33 AA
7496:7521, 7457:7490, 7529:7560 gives 2.09 AA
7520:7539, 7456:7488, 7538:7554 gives -0.75 AA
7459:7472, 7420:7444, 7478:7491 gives -0.53 AA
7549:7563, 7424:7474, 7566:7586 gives -4.61 AA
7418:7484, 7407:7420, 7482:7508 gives 3.33 AA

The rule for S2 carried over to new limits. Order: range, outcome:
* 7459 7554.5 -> 3.9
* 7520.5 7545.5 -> 4.27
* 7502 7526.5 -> 3.68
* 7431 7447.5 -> 3.27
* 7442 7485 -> 3.42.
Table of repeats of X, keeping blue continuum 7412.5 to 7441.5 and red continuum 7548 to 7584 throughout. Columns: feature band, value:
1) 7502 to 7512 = 0.12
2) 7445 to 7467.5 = 0.78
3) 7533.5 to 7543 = -4.85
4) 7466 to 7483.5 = -0.09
